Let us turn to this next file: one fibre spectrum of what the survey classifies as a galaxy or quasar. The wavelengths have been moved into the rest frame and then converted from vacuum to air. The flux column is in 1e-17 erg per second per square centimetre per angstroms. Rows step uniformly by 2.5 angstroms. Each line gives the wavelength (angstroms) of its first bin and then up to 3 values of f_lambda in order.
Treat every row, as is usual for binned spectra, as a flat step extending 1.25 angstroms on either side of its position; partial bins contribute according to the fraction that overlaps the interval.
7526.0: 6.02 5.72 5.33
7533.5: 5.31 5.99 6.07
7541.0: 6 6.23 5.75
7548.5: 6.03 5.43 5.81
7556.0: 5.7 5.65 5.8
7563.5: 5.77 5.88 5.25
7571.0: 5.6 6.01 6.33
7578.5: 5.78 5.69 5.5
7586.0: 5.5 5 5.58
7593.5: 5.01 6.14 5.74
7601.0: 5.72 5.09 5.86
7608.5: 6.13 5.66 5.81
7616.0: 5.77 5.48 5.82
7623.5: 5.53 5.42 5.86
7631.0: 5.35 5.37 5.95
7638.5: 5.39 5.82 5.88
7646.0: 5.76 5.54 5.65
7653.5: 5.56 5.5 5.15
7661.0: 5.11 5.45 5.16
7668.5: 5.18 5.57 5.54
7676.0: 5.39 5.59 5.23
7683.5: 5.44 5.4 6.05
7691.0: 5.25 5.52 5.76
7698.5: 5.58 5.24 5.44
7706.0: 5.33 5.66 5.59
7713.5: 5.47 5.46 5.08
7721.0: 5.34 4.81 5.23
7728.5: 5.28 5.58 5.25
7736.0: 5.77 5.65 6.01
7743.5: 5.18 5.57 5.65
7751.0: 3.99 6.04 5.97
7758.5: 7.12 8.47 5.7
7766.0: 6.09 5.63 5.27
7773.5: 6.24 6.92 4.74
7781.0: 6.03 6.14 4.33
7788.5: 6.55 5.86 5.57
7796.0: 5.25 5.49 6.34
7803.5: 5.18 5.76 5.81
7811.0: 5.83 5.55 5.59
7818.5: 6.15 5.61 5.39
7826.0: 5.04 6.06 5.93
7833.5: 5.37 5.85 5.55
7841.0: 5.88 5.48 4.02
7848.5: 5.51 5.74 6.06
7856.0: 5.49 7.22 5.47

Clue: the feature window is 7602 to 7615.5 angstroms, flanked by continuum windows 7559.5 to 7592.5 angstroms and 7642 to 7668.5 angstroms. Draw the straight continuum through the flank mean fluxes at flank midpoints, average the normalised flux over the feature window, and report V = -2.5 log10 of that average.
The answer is -0.03 mag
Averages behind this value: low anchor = 5.66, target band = 5.71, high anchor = 5.47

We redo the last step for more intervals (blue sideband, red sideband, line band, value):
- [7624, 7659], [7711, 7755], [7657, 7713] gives 0.01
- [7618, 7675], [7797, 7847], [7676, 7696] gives 0.01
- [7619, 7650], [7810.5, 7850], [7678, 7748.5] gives 0.03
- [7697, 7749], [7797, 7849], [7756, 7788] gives -0.10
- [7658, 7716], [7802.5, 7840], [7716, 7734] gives 0.05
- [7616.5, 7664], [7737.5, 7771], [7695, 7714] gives 0.05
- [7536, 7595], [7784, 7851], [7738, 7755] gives 0.04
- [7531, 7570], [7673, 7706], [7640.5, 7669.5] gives 0.02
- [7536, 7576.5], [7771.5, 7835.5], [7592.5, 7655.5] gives 0.03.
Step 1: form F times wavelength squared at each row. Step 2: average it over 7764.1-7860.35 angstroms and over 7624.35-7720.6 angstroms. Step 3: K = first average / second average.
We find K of 1.1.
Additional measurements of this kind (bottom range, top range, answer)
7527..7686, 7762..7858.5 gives 1.07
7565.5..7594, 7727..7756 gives 1.02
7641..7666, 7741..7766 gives 1.11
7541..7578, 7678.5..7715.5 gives 0.98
